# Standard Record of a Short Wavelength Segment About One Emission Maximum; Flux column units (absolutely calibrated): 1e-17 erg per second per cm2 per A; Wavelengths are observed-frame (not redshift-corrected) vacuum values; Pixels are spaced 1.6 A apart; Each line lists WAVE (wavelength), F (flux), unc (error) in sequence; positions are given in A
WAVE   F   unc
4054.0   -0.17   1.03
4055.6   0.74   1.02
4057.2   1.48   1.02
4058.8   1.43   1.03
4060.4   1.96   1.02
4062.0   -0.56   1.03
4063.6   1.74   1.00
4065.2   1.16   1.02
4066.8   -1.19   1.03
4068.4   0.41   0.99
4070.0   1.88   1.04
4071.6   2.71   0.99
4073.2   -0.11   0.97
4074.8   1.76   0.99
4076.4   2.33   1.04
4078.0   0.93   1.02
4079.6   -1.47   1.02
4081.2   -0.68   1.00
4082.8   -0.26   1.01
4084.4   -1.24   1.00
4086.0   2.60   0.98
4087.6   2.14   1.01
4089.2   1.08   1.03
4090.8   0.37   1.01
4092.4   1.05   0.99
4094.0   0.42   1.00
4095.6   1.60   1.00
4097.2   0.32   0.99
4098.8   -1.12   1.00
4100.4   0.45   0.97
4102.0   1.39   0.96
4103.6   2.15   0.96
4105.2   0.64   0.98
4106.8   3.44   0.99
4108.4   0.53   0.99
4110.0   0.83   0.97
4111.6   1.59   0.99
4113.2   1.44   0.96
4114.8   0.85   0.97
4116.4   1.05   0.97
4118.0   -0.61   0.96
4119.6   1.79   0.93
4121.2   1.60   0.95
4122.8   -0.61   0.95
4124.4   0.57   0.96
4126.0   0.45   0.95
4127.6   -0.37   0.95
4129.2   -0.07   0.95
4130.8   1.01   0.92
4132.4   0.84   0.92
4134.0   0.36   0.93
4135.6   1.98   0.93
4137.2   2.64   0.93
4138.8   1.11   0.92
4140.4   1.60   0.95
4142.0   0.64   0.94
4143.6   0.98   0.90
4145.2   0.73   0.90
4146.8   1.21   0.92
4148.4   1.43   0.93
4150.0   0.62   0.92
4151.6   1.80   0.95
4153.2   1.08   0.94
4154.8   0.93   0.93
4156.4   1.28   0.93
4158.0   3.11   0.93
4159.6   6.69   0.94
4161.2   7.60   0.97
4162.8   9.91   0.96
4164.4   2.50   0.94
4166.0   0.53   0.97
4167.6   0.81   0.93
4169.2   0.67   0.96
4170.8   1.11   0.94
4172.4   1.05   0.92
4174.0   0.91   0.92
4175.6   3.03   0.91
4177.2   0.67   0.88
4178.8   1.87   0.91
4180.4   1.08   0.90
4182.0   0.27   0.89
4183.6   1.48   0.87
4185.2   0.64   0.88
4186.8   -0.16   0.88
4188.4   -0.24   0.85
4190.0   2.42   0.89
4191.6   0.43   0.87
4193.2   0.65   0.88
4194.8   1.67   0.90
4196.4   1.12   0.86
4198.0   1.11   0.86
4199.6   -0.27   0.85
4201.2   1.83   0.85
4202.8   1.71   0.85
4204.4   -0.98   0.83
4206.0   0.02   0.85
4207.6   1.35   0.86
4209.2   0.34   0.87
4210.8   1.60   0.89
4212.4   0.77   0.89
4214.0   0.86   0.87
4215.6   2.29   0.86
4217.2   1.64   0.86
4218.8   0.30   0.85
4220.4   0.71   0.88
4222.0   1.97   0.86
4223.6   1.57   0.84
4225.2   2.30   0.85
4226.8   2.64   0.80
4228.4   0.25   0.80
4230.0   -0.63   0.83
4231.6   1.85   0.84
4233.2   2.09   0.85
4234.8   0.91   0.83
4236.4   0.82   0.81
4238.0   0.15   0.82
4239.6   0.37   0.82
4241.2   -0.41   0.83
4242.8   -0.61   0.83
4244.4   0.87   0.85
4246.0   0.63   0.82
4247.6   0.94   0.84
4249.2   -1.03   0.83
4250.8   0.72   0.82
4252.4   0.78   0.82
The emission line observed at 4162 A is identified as [O II] 3727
